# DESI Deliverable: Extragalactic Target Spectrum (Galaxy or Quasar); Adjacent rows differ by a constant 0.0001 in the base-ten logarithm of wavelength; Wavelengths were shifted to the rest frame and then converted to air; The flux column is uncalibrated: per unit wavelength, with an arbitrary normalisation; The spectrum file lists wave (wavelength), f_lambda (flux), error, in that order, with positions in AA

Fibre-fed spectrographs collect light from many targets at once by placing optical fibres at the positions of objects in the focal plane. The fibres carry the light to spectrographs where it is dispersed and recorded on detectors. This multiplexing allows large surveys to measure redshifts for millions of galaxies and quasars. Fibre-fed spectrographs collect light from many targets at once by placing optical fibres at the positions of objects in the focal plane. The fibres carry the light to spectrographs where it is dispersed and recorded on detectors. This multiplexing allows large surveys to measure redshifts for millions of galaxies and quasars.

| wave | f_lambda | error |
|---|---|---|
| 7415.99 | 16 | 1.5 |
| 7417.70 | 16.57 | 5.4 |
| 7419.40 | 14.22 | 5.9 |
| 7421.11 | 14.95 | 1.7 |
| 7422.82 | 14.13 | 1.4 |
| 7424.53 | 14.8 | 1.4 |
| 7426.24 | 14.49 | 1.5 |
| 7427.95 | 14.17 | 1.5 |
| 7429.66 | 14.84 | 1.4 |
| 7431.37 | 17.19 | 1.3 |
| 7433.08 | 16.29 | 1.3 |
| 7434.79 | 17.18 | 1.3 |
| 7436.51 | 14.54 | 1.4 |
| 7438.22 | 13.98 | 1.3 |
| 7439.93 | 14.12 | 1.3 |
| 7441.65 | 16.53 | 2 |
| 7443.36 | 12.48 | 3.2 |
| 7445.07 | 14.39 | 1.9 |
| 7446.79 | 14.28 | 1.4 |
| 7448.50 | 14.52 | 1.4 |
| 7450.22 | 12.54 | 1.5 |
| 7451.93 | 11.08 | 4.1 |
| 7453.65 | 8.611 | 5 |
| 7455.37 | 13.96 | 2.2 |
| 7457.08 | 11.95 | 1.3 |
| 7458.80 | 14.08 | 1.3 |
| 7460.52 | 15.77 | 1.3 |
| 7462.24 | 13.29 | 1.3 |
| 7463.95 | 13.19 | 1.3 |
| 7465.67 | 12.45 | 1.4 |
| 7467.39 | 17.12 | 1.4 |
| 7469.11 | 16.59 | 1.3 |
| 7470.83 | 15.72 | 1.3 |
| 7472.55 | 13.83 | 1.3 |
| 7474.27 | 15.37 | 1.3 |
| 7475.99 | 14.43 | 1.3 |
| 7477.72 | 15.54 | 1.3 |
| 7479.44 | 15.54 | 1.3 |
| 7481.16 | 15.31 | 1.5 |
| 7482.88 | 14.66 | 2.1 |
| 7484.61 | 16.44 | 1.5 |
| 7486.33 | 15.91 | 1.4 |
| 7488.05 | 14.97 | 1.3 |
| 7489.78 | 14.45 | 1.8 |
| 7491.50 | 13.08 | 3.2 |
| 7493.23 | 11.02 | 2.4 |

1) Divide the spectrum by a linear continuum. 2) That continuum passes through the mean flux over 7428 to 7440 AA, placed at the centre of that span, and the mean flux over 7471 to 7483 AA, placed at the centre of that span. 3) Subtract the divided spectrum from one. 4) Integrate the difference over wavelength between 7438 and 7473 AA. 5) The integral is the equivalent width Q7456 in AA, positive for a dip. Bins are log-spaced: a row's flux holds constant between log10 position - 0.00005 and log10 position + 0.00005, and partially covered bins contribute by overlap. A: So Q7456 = 3.2 AA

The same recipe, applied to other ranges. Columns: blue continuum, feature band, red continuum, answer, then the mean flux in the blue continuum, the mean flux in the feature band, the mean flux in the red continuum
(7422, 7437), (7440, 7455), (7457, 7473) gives 1.8 AA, 15.3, 13.1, 14.5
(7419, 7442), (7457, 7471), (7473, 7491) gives 0.6 AA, 15.1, 14.5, 15.2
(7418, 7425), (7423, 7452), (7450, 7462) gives -1.9 AA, 14.7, 14.6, 12.6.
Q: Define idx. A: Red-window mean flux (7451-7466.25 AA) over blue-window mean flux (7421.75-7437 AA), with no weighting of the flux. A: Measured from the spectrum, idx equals 0.83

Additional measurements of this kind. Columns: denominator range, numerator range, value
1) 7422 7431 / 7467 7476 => 1.06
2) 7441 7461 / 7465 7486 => 1.15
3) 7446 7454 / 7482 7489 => 1.25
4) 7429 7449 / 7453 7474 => 0.93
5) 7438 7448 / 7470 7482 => 1.05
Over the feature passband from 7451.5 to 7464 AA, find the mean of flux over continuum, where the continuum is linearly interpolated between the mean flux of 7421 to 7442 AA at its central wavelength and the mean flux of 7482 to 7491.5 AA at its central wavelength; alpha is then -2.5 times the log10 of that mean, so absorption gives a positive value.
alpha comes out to 0.18 mag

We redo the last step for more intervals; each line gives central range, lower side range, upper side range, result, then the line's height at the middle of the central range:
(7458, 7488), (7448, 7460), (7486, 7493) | -0.13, 13.4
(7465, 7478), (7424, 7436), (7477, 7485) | 0.02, 15.5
